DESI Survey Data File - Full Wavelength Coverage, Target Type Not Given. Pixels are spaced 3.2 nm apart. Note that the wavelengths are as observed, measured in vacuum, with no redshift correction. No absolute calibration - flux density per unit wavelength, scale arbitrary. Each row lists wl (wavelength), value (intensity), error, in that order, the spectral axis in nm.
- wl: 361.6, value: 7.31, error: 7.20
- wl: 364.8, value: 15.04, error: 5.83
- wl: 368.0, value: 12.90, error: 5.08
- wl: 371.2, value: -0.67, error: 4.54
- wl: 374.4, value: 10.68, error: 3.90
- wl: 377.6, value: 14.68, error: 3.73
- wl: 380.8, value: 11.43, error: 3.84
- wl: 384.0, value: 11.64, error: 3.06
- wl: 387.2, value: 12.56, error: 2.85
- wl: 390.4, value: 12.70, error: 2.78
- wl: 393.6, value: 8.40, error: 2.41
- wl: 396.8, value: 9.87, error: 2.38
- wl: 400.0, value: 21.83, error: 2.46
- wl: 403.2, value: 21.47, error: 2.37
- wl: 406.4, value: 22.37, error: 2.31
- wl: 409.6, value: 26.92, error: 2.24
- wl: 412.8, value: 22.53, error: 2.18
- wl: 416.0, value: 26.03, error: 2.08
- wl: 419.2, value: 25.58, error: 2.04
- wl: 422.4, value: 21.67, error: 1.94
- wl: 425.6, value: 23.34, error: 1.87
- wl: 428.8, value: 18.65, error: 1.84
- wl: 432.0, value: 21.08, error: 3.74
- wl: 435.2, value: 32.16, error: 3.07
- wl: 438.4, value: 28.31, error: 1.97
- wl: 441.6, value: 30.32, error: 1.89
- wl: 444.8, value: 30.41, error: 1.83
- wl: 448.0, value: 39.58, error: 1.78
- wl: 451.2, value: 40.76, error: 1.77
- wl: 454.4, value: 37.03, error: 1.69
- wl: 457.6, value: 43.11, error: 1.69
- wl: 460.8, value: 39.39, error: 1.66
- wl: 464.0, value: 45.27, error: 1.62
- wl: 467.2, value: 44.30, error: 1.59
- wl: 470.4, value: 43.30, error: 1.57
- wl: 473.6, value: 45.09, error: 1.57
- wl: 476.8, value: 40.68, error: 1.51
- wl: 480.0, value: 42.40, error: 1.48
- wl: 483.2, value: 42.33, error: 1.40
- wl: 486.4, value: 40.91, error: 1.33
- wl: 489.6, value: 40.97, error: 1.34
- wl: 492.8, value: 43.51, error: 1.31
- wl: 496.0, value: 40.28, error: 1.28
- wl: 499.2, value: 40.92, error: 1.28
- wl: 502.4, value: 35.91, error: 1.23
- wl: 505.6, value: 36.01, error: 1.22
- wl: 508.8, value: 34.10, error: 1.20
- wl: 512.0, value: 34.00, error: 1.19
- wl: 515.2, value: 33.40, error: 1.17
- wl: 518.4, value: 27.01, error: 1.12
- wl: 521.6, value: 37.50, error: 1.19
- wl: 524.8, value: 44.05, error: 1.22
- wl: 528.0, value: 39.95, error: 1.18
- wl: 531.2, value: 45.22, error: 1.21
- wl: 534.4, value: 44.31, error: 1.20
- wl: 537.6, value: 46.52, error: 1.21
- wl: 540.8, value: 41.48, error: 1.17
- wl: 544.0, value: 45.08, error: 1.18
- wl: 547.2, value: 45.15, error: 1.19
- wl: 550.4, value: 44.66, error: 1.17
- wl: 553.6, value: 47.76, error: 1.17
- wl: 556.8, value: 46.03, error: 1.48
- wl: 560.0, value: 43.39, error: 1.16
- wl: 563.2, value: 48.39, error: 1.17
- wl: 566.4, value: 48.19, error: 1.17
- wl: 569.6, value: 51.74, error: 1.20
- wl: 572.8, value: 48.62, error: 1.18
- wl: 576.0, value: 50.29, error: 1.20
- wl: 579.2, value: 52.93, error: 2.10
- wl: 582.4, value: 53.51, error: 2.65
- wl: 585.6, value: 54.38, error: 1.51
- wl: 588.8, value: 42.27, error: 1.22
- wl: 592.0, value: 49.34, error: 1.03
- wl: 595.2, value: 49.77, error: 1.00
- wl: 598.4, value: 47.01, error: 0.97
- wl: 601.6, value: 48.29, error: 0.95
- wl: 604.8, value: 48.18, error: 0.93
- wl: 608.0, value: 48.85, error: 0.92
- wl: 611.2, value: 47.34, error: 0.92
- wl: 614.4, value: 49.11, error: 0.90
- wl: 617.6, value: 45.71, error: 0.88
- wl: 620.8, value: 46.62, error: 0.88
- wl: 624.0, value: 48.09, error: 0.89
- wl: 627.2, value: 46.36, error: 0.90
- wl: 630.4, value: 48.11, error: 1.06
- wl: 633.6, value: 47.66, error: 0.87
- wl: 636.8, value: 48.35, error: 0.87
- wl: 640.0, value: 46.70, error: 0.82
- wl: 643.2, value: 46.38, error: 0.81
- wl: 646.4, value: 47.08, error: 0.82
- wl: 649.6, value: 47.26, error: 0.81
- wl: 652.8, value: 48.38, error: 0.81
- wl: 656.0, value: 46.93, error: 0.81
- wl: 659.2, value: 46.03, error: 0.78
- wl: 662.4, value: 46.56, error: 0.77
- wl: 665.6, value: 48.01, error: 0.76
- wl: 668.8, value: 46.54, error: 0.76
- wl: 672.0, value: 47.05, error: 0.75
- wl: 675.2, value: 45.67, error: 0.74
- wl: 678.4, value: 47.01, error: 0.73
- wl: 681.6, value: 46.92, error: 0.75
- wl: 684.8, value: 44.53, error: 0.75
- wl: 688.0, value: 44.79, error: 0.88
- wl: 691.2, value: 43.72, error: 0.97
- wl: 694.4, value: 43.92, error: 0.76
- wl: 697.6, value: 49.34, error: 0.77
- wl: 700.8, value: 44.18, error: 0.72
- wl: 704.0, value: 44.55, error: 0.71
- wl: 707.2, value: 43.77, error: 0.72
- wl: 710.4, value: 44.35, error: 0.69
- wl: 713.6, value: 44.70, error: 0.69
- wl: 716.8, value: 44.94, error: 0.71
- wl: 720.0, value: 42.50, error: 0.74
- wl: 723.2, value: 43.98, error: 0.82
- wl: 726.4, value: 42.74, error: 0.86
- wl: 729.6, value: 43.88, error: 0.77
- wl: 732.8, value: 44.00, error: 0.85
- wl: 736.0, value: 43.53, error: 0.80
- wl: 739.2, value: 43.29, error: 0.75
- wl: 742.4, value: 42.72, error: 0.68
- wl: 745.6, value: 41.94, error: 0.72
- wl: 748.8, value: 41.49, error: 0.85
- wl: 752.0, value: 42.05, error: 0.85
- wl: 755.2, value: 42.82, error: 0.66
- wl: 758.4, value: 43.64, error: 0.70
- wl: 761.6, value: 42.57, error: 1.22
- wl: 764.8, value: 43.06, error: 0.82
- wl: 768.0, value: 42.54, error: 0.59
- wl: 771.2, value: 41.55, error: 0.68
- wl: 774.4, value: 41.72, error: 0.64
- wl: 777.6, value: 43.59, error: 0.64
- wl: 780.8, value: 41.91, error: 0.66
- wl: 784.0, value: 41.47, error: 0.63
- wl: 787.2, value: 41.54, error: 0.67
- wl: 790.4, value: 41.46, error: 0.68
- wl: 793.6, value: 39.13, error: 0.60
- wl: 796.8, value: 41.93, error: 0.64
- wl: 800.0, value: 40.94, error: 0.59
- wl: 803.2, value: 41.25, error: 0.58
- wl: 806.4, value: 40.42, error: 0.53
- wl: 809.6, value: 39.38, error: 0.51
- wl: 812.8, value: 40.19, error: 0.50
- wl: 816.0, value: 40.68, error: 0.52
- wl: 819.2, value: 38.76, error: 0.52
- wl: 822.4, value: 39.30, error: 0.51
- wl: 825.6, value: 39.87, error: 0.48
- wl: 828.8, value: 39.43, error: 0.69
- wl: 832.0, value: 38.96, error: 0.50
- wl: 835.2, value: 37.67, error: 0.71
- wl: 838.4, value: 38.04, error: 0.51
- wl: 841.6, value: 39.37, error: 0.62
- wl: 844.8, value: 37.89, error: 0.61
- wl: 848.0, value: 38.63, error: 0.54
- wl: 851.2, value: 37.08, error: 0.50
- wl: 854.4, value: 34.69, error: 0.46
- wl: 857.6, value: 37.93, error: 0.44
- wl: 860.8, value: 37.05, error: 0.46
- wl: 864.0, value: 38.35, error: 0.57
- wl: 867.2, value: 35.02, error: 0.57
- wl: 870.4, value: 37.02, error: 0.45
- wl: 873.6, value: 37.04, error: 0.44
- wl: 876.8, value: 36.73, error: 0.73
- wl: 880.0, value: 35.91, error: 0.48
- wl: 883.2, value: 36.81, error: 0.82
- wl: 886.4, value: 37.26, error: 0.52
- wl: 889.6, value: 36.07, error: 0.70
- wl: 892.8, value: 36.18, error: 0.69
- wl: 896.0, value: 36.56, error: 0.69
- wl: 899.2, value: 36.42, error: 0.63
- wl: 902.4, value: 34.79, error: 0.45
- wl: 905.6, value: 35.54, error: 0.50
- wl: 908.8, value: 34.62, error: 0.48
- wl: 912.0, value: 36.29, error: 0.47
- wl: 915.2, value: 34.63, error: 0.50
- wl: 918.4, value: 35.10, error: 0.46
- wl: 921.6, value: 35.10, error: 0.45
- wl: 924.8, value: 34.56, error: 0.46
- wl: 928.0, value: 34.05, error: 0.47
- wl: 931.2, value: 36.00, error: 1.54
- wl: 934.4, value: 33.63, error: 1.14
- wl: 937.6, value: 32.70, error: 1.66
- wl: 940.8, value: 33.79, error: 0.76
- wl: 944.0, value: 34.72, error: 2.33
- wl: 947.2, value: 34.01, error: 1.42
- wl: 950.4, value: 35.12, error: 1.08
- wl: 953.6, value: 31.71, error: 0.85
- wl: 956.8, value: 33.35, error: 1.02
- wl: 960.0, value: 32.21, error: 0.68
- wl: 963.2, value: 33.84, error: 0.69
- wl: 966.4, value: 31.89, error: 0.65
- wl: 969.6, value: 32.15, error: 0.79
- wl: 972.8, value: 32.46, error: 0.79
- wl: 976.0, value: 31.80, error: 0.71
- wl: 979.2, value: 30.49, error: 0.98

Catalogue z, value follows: 0.00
